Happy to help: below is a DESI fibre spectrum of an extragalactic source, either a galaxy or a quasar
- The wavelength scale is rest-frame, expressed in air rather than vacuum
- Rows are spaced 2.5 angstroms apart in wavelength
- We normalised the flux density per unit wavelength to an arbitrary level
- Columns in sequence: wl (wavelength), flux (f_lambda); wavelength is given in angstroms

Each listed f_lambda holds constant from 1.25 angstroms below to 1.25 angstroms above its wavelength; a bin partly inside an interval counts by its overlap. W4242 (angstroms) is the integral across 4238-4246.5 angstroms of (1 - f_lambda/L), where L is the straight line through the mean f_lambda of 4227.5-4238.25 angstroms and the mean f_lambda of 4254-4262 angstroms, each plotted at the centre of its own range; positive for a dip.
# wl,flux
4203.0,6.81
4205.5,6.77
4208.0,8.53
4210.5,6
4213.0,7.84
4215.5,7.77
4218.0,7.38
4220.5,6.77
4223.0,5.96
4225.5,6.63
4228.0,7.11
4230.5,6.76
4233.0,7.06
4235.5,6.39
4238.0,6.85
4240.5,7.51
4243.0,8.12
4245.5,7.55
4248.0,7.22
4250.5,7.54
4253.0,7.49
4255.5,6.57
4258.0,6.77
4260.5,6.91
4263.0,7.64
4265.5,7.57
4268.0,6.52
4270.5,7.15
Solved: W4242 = -1.0 angstroms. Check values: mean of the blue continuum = 6.81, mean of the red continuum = 6.8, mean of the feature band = 7.6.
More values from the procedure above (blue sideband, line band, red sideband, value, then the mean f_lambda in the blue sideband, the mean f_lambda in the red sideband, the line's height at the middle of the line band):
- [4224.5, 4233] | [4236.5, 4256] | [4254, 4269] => -1.2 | 6.87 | 7.01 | 6.95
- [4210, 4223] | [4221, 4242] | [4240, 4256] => 1.4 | 7.1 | 7.46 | 7.28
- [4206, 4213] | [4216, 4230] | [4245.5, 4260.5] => 0.8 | 7.31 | 7.14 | 7.26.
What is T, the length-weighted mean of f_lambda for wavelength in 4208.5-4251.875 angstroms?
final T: 7.11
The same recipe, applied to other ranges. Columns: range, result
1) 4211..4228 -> 7.02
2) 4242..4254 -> 7.57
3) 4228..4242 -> 6.95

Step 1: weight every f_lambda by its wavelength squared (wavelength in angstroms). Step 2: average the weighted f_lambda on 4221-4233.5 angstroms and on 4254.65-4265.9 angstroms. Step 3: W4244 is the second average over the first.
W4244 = 1.1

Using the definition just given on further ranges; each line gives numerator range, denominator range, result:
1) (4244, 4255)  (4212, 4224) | 1.05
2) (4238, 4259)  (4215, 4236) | 1.08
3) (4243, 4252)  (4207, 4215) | 1.03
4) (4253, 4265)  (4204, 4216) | 0.98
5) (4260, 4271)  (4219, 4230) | 1.10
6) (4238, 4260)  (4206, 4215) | 1.00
